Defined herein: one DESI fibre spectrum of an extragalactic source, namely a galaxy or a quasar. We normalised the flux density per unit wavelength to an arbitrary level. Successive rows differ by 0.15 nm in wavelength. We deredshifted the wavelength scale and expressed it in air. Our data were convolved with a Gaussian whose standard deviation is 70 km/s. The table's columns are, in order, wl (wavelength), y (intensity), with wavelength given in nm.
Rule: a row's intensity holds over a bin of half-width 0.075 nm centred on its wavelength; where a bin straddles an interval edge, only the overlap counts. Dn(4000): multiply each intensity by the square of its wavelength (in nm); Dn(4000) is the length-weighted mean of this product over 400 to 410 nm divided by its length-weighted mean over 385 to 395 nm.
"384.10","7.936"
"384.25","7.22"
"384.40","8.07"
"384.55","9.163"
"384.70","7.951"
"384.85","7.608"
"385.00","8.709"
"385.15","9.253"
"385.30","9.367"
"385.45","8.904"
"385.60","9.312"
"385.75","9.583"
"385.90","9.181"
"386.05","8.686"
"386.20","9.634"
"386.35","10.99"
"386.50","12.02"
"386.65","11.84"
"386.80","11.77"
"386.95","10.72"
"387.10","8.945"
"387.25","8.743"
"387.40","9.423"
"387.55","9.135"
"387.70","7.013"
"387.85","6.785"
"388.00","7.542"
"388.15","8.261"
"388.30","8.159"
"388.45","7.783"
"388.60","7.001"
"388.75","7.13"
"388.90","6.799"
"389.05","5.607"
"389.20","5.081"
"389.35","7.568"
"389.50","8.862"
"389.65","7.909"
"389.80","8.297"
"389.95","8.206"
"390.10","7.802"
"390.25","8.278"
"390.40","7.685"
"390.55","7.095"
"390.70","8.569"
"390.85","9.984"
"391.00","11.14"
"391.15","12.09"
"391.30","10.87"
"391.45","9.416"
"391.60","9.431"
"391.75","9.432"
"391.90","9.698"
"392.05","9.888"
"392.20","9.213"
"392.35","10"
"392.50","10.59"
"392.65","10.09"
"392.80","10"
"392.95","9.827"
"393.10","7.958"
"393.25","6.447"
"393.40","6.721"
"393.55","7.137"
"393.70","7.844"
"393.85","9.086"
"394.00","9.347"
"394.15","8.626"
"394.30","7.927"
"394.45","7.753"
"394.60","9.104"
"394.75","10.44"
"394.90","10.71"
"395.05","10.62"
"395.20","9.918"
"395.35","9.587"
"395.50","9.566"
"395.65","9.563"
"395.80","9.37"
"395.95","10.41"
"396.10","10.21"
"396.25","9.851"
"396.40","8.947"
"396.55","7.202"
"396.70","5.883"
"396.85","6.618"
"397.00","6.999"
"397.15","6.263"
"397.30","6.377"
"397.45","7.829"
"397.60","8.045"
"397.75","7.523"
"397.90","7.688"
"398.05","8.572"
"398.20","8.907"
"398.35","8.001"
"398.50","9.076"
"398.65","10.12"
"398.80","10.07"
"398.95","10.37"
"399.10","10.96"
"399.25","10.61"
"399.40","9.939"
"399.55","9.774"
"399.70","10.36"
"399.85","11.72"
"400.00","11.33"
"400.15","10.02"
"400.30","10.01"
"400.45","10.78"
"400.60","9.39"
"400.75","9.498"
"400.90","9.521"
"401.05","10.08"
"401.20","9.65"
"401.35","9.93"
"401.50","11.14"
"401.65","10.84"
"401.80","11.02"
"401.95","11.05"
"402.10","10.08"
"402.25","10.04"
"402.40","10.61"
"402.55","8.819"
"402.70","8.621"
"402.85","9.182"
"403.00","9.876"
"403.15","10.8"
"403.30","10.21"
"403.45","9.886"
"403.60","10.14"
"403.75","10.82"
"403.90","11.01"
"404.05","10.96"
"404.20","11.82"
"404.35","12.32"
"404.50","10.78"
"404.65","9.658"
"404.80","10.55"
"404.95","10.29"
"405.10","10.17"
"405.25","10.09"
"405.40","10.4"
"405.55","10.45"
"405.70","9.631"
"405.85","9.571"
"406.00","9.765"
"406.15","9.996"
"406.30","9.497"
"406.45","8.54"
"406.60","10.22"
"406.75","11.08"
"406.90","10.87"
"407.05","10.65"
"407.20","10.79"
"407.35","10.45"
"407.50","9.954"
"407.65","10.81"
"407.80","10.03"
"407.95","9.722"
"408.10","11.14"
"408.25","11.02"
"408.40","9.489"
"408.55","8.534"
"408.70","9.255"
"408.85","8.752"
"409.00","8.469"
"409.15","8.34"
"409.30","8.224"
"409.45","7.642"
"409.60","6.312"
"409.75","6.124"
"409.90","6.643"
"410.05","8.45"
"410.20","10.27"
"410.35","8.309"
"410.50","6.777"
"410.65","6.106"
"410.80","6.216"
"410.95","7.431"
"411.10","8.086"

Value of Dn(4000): 1.20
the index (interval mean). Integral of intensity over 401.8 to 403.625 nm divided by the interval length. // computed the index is 9.98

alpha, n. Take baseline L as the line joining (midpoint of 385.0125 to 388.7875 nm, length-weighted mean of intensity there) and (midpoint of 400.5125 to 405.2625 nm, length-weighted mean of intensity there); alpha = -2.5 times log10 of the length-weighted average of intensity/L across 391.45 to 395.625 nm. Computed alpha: 0.05 mag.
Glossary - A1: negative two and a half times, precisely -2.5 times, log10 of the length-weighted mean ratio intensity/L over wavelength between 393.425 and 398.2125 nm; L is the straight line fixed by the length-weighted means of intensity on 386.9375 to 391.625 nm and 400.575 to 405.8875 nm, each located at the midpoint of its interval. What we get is 0.08 mag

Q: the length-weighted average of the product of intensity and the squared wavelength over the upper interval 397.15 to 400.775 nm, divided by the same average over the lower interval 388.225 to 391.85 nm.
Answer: 1.18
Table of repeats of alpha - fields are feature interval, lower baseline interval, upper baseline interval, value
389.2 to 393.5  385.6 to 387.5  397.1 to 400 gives 0.087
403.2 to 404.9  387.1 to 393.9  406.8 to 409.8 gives -0.172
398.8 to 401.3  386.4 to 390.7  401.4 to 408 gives -0.057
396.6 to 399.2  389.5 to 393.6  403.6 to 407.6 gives 0.177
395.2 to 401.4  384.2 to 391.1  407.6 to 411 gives -0.083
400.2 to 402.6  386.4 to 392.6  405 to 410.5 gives -0.108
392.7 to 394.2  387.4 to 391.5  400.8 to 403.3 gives 0.057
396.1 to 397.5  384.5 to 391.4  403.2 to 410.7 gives 0.221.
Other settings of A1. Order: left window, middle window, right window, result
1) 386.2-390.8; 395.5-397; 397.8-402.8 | 0.09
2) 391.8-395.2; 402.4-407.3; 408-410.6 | -0.19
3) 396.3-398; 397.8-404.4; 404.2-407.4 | -0.17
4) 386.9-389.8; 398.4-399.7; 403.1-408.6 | -0.08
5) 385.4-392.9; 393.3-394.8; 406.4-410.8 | 0.08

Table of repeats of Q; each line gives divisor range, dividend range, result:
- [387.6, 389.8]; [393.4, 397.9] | 1.21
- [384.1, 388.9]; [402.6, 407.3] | 1.27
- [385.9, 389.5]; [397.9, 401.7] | 1.24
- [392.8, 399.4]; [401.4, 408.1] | 1.23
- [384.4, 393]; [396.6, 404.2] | 1.14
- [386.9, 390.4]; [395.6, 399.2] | 1.14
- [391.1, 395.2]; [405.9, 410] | 1.09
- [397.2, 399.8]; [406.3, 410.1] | 1.07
